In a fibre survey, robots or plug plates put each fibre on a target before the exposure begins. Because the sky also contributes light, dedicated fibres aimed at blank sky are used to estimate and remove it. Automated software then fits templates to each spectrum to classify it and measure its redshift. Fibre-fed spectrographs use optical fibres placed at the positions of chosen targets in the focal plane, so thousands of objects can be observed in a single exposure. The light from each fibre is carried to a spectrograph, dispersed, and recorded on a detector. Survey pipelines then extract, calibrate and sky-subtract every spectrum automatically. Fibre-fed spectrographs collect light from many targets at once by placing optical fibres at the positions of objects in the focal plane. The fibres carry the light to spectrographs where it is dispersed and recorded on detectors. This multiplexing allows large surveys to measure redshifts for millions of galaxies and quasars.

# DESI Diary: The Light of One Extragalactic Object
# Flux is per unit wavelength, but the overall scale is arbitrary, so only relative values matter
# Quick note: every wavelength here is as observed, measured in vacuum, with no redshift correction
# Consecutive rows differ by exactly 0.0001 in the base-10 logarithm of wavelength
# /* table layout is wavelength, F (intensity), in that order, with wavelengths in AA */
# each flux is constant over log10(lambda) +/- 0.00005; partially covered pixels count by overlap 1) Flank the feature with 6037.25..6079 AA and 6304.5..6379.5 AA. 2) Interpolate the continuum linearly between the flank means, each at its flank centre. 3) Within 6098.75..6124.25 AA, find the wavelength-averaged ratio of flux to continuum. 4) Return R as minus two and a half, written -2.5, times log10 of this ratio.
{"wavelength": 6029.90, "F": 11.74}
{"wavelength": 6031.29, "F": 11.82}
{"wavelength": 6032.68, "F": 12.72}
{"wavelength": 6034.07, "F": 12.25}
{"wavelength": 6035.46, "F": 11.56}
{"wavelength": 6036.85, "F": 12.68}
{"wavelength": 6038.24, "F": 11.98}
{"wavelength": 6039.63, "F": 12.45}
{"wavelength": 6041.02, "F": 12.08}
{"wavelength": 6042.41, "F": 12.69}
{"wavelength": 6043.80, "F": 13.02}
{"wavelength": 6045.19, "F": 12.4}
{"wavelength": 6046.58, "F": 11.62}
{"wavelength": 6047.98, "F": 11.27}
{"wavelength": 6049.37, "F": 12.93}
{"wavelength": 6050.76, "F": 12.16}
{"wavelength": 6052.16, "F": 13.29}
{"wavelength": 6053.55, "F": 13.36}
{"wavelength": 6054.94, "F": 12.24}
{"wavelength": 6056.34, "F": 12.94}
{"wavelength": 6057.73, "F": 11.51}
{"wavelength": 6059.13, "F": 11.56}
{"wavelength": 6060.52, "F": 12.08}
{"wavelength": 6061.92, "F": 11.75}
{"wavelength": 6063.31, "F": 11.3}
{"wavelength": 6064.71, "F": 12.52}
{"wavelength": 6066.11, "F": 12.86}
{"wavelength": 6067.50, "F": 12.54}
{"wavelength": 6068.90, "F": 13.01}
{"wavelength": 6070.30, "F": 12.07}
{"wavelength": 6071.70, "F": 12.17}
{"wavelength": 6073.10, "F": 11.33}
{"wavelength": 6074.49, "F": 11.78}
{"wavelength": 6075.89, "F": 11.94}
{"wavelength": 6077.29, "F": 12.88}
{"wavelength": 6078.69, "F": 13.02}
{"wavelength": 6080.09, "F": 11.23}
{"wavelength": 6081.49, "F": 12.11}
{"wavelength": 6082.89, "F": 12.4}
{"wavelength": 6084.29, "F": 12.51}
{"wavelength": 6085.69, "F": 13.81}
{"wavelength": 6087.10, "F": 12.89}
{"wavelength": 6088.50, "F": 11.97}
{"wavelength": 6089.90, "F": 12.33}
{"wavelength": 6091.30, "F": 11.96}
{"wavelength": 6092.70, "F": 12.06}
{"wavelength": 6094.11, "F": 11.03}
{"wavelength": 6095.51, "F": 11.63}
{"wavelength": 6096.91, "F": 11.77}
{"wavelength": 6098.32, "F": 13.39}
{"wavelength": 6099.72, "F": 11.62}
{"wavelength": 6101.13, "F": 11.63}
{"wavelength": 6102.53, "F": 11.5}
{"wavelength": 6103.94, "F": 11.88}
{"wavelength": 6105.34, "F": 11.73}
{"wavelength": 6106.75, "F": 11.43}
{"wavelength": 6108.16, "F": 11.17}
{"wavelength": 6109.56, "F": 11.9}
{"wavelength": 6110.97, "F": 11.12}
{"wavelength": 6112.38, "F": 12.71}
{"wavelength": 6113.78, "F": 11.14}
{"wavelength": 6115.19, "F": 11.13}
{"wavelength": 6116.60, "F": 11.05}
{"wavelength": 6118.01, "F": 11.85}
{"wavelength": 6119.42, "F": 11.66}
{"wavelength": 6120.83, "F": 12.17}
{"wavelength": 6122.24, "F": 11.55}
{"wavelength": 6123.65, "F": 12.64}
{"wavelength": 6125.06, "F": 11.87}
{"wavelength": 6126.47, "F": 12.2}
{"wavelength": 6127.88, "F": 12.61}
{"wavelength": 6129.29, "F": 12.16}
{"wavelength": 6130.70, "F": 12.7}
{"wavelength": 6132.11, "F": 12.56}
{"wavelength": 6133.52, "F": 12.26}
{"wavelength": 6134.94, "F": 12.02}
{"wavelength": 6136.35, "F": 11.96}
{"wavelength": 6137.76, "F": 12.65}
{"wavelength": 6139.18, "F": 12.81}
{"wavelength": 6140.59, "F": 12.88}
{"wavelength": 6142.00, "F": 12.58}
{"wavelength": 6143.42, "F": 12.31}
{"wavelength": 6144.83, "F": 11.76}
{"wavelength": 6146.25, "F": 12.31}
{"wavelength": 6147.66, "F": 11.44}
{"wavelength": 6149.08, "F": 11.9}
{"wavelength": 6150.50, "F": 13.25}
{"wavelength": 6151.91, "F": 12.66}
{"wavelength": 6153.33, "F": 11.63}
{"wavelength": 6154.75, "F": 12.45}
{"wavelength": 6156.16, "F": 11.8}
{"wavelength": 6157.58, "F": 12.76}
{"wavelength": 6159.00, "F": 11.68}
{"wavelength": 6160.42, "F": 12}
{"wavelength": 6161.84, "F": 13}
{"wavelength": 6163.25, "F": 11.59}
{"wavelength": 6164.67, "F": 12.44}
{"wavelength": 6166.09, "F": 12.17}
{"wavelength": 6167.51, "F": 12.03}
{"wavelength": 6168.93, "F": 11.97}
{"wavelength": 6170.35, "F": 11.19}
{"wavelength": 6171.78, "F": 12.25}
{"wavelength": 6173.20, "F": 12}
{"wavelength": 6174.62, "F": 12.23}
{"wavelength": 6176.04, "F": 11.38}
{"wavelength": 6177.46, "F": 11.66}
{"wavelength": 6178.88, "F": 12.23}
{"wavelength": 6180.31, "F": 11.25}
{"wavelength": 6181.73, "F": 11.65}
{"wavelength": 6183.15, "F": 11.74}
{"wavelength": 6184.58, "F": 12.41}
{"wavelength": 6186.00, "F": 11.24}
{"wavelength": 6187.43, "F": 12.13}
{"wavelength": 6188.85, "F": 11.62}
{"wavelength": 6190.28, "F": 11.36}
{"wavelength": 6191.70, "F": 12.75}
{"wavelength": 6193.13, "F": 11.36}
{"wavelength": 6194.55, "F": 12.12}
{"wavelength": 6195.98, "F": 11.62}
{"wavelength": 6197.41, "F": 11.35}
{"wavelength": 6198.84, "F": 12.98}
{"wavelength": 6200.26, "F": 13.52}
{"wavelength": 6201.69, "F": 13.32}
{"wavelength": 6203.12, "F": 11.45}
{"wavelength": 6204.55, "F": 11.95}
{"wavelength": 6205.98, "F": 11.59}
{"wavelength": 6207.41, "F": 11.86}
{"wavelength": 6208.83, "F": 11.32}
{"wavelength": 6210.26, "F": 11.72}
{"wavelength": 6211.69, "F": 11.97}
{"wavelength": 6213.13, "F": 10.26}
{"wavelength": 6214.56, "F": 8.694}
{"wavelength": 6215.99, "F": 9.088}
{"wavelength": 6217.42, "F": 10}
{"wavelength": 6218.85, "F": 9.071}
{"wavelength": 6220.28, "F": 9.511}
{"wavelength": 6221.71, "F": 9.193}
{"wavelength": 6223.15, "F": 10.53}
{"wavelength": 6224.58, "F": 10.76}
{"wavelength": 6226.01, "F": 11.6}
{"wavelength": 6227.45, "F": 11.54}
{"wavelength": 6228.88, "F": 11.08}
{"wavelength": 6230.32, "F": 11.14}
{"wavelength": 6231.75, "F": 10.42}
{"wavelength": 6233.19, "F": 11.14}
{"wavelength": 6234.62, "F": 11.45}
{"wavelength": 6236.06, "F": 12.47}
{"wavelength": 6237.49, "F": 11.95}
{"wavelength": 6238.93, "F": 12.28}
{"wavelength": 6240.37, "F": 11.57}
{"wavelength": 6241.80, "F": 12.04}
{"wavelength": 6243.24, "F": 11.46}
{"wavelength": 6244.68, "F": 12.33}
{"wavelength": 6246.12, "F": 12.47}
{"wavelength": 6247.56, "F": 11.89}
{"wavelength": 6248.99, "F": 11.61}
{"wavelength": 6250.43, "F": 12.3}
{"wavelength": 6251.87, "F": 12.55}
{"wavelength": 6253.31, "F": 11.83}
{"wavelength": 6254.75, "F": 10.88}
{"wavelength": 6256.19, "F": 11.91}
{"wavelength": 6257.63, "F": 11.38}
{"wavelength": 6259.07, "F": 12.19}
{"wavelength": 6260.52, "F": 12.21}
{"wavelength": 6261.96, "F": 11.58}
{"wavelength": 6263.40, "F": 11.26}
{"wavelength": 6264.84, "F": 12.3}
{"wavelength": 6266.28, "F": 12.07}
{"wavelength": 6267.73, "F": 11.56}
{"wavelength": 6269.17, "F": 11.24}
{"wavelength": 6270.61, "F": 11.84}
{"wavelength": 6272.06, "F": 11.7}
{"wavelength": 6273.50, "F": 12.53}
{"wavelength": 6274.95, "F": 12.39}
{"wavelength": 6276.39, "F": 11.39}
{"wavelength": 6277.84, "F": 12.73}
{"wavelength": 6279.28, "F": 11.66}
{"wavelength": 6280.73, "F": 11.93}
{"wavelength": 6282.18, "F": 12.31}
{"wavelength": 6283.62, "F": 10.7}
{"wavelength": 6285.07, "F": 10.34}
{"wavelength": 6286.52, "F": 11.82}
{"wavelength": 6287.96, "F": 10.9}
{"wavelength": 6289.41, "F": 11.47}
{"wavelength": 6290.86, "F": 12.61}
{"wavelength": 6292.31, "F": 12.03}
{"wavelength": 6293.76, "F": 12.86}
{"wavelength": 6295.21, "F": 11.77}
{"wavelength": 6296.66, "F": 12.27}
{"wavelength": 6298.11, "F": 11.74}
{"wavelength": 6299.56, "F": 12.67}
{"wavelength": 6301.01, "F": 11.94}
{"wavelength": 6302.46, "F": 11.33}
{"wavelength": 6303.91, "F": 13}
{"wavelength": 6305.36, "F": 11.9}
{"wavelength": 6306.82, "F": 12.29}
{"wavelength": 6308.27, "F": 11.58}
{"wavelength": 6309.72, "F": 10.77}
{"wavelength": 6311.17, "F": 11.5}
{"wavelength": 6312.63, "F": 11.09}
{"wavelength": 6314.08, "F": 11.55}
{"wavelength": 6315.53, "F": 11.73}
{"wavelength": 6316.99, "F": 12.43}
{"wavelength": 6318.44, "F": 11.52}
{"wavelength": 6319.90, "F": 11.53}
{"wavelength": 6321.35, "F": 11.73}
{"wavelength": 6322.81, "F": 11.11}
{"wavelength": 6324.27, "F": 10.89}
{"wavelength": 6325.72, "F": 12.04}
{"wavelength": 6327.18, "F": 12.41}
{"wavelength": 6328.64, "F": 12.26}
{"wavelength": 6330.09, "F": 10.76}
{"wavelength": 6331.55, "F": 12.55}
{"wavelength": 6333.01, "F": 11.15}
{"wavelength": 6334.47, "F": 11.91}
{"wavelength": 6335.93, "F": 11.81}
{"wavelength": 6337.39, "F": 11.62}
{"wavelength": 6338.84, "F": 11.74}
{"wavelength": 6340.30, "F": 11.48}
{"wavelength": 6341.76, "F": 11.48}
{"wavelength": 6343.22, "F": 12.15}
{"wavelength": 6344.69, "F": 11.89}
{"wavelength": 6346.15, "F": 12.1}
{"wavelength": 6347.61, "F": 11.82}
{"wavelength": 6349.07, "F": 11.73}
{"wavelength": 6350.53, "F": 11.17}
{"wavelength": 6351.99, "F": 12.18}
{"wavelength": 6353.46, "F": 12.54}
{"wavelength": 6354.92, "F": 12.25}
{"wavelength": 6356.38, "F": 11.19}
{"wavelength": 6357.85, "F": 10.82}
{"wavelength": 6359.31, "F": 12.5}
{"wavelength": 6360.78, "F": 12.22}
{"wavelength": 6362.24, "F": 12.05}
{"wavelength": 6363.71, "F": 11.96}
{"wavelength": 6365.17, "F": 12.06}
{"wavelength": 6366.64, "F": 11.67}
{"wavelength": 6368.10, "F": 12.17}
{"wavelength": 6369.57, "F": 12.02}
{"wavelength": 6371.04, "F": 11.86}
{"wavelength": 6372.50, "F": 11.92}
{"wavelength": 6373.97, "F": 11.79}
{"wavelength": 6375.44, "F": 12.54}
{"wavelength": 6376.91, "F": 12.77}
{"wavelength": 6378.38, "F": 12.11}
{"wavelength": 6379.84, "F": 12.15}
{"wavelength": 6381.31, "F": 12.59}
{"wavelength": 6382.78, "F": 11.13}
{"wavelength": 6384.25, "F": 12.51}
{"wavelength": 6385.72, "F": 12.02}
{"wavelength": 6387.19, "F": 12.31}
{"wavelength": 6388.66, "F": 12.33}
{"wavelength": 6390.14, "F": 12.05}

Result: 0.05 mag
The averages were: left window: 12.3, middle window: 11.7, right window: 11.8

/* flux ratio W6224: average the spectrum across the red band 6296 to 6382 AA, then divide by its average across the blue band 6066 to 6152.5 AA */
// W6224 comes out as 1.0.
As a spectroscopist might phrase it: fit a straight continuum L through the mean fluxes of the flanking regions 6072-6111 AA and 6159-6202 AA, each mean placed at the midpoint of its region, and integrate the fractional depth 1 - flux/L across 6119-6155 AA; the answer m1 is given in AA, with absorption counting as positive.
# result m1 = -0.8 AA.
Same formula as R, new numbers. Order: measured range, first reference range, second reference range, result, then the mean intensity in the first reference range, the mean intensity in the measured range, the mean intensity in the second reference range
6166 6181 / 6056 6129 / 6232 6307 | 0.01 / 12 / 11.8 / 11.9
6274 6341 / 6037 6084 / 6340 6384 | 0.02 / 12.3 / 11.8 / 12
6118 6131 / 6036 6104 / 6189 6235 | -0.03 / 12.2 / 12.1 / 11.2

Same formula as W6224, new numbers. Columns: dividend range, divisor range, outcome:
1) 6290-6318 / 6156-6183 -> 1.00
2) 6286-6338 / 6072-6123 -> 0.99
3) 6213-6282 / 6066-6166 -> 0.94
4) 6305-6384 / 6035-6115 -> 0.97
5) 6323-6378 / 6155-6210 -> 0.99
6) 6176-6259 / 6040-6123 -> 0.95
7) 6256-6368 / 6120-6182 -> 0.97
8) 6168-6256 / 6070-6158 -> 0.95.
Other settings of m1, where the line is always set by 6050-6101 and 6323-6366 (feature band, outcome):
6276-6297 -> 0.21 AA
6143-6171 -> -0.01 AA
